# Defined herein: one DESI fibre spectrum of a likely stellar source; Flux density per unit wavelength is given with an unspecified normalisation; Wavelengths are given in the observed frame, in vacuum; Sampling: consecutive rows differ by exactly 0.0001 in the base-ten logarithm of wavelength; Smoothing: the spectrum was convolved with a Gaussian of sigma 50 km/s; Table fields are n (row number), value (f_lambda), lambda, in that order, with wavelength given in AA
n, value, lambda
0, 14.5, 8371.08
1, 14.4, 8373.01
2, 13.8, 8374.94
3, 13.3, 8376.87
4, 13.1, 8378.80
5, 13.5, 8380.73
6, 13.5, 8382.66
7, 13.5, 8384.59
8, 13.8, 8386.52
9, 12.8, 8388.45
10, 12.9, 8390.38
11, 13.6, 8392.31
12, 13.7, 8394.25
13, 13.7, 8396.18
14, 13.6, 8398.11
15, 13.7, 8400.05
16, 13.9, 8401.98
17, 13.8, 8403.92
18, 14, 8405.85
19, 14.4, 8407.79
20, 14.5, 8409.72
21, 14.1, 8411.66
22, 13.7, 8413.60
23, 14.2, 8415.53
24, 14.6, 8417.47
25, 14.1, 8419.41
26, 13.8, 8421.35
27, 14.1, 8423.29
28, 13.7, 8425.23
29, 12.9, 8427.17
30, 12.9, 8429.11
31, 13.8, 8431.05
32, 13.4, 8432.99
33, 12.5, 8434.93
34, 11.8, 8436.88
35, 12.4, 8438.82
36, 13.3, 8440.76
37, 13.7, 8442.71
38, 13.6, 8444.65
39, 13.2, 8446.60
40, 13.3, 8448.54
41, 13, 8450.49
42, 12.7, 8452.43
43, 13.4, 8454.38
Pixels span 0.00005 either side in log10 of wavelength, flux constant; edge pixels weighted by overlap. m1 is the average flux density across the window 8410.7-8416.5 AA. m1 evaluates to 14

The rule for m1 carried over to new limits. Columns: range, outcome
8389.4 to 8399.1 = 13.5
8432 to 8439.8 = 12.5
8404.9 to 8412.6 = 14.2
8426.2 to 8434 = 13.3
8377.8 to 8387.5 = 13.5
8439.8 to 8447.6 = 13.4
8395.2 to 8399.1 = 13.7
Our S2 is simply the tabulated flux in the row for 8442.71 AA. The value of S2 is 13.7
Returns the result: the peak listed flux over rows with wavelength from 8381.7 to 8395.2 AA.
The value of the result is 13.8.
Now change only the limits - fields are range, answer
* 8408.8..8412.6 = 14.5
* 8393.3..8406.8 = 14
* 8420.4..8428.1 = 14.1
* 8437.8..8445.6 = 13.7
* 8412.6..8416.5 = 14.2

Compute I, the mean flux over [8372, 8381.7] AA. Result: 13.6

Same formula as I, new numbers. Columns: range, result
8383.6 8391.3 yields 13.3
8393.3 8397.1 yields 13.7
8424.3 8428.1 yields 13.3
